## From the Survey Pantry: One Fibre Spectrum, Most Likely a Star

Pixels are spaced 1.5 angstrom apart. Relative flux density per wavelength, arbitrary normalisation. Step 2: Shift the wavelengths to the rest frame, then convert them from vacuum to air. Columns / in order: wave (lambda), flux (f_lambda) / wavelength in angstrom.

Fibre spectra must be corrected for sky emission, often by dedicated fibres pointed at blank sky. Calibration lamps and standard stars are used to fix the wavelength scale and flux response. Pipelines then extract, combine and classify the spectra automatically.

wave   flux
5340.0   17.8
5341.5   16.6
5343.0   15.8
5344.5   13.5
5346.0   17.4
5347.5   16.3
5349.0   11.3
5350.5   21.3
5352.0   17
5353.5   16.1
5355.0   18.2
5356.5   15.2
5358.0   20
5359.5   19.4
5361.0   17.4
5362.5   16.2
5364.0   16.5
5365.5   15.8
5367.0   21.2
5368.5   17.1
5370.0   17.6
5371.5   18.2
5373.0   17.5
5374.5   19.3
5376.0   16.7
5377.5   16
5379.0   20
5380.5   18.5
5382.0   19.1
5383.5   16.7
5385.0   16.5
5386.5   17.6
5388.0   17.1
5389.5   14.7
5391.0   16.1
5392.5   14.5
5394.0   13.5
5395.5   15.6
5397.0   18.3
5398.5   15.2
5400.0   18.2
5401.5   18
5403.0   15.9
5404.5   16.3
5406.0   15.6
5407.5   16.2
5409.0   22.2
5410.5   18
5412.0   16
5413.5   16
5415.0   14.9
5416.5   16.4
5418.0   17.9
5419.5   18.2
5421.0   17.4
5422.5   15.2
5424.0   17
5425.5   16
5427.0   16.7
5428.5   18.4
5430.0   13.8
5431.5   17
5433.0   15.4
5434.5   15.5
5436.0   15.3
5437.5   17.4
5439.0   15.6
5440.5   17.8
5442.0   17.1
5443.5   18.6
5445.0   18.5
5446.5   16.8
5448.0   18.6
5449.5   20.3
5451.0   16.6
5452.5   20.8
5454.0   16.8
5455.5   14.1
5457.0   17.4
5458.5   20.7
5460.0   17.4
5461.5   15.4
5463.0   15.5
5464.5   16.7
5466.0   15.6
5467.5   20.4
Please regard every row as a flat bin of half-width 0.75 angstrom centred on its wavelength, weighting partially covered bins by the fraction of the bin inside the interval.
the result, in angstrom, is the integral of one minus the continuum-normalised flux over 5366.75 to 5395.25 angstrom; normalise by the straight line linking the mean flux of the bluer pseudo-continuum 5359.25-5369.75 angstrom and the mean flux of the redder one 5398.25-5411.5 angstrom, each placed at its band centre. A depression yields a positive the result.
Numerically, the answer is 0.5 angstrom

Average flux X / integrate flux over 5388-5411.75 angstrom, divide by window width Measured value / 16.6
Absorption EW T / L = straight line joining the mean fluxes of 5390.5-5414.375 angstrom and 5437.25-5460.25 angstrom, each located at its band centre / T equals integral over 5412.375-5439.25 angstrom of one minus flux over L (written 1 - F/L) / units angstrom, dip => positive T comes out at 1.3 angstrom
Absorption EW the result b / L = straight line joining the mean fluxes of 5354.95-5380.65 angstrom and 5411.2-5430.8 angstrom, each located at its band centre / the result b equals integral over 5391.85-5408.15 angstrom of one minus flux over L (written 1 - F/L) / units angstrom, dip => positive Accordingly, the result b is 0.82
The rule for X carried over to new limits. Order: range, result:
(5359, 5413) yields 17.2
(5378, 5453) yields 17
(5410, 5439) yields 16.4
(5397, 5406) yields 16.8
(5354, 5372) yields 17.7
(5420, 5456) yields 17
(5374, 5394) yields 17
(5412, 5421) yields 16.7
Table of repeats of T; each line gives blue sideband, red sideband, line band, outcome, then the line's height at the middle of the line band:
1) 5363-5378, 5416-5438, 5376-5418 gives 0.69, 17.1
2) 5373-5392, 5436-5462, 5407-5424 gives 0.32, 17.5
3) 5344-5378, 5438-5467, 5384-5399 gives 1.17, 17.3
